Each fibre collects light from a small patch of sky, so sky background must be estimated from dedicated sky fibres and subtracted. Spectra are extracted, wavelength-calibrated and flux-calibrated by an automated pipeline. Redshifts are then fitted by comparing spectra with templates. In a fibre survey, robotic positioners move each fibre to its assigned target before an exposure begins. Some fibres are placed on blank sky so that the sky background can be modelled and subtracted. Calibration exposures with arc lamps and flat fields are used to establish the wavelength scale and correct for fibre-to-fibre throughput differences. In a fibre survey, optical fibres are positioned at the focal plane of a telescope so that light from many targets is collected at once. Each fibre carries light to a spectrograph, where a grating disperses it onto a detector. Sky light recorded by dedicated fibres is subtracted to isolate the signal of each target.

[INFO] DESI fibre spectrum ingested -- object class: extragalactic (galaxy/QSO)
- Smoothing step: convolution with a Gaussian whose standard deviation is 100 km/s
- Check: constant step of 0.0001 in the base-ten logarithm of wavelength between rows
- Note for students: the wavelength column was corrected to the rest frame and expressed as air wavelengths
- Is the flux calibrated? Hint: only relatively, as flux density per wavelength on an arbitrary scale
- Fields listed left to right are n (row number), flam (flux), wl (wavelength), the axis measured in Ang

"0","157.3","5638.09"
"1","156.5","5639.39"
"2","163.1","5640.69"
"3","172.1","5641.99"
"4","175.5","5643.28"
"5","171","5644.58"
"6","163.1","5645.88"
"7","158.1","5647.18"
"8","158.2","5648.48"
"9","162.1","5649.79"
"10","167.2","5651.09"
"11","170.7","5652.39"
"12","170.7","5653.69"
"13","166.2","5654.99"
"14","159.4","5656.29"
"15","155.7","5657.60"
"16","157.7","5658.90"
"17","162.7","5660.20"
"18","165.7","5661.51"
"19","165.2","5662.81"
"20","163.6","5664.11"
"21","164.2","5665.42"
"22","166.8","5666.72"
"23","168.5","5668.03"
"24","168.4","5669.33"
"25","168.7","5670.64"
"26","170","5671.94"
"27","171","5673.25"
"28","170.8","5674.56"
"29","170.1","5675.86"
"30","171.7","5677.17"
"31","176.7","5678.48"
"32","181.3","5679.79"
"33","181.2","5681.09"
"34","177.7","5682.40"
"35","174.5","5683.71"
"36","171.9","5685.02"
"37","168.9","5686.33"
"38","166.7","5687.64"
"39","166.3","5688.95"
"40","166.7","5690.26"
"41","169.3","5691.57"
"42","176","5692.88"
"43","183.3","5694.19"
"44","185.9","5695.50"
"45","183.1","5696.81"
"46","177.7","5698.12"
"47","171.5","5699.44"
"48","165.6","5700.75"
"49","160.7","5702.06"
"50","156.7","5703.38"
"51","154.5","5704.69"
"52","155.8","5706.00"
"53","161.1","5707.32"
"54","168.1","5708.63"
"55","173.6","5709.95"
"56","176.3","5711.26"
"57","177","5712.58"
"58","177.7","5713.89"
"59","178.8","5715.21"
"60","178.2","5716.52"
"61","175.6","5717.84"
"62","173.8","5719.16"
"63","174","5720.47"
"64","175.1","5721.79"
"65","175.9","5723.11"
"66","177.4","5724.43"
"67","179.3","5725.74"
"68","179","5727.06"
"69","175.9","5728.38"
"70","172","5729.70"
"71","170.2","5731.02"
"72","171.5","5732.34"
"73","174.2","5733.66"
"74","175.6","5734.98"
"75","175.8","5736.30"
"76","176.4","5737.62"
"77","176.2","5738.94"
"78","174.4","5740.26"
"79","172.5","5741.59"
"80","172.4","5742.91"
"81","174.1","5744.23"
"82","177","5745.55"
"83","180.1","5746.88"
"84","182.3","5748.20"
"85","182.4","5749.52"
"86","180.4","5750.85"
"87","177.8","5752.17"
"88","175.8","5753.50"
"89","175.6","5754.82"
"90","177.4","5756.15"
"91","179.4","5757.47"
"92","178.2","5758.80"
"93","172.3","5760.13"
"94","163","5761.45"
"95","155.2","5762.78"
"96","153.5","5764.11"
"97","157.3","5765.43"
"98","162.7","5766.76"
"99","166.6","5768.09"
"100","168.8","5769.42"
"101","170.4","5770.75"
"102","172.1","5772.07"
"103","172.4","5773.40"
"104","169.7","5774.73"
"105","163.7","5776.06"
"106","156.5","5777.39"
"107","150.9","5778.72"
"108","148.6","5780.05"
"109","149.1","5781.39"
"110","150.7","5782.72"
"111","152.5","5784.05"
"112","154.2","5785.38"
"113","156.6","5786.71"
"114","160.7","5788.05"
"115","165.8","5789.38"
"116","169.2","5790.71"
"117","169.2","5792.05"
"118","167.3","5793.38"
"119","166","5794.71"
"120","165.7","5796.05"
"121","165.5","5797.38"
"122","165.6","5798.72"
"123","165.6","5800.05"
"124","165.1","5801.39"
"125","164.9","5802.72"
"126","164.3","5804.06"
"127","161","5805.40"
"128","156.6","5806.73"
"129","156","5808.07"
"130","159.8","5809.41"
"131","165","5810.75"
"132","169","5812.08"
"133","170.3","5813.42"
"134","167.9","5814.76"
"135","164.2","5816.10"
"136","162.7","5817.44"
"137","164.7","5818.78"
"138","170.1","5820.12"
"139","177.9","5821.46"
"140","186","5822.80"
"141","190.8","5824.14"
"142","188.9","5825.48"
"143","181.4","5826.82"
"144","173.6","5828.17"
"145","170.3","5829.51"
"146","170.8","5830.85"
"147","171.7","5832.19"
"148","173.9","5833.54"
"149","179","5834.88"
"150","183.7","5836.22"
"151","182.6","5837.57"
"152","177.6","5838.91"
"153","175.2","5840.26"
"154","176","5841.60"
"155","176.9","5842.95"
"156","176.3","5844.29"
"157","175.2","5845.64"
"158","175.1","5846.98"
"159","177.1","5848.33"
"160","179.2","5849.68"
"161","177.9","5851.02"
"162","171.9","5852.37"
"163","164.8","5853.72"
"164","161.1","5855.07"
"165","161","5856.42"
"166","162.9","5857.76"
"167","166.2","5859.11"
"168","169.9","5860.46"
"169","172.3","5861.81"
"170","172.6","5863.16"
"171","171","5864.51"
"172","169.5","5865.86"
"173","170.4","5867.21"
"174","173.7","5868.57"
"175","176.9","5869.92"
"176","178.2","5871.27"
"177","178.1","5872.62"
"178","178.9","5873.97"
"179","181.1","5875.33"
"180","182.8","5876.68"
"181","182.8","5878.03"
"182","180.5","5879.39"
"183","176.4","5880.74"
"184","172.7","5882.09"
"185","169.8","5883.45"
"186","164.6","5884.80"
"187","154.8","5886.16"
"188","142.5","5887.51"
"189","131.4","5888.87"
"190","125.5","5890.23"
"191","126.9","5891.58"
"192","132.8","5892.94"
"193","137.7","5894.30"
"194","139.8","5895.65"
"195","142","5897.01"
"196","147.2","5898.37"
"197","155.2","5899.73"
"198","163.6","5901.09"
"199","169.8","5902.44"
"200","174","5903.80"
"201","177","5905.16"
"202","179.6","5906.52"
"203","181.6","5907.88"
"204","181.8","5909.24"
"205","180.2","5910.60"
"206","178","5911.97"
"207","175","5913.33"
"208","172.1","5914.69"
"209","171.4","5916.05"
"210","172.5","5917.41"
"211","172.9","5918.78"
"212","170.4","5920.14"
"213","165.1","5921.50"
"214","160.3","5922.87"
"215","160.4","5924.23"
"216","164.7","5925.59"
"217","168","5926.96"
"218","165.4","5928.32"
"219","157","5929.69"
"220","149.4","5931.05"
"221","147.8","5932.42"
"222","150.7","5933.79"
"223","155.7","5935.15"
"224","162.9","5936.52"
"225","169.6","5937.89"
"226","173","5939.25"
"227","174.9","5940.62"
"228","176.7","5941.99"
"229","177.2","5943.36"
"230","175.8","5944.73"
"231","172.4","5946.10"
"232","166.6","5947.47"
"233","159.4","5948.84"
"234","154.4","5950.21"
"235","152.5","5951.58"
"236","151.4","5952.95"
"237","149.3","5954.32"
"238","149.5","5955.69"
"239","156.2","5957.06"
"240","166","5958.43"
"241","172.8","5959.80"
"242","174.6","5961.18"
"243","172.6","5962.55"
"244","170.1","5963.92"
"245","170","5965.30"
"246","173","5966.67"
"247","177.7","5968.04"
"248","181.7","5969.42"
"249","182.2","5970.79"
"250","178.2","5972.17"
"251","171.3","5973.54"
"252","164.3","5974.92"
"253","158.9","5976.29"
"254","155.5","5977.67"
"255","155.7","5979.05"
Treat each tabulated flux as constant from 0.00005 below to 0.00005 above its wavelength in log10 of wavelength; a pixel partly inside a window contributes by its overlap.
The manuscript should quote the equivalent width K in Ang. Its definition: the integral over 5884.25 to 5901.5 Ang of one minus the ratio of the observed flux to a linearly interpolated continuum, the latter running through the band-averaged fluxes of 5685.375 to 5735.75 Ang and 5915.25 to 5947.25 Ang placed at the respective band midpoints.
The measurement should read 2.49 Ang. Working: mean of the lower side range 172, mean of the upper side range 166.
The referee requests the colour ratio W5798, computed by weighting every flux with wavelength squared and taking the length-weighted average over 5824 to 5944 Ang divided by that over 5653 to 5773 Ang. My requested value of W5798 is 1.04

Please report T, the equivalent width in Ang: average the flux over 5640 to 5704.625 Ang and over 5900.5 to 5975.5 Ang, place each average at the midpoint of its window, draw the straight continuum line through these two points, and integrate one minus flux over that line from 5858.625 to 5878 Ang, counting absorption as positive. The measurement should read -0.8 Ang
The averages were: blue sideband 169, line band 175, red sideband 168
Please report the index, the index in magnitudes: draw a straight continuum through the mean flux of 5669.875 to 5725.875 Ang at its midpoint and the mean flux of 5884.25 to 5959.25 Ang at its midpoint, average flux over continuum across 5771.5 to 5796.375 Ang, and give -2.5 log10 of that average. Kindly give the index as 0.05 mag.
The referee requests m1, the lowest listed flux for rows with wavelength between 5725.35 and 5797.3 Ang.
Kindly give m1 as 148.6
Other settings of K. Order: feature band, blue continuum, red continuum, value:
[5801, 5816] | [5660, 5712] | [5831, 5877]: 0.8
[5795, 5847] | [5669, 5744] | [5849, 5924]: -0.8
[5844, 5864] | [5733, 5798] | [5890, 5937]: -0.8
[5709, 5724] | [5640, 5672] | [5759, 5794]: -1.1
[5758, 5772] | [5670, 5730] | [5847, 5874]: 0.6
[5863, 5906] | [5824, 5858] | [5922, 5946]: 1.9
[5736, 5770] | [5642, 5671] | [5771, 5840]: -1.2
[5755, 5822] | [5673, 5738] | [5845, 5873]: 3.2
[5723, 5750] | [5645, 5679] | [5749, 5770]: -1.1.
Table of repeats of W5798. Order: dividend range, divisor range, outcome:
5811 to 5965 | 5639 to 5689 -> 1.08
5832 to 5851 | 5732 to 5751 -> 1.04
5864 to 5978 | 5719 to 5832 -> 1.03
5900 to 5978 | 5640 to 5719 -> 1.08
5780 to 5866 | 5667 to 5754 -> 1.01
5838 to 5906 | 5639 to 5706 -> 1.06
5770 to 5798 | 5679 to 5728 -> 0.96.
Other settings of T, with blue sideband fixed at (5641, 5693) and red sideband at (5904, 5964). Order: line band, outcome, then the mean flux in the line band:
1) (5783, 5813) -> 0.8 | 163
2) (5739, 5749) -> -0.5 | 176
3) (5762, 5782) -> 0.8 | 161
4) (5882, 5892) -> 1.2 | 148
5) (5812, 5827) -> -0.6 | 174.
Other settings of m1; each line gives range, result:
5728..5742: 170.2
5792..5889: 131.4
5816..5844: 162.7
